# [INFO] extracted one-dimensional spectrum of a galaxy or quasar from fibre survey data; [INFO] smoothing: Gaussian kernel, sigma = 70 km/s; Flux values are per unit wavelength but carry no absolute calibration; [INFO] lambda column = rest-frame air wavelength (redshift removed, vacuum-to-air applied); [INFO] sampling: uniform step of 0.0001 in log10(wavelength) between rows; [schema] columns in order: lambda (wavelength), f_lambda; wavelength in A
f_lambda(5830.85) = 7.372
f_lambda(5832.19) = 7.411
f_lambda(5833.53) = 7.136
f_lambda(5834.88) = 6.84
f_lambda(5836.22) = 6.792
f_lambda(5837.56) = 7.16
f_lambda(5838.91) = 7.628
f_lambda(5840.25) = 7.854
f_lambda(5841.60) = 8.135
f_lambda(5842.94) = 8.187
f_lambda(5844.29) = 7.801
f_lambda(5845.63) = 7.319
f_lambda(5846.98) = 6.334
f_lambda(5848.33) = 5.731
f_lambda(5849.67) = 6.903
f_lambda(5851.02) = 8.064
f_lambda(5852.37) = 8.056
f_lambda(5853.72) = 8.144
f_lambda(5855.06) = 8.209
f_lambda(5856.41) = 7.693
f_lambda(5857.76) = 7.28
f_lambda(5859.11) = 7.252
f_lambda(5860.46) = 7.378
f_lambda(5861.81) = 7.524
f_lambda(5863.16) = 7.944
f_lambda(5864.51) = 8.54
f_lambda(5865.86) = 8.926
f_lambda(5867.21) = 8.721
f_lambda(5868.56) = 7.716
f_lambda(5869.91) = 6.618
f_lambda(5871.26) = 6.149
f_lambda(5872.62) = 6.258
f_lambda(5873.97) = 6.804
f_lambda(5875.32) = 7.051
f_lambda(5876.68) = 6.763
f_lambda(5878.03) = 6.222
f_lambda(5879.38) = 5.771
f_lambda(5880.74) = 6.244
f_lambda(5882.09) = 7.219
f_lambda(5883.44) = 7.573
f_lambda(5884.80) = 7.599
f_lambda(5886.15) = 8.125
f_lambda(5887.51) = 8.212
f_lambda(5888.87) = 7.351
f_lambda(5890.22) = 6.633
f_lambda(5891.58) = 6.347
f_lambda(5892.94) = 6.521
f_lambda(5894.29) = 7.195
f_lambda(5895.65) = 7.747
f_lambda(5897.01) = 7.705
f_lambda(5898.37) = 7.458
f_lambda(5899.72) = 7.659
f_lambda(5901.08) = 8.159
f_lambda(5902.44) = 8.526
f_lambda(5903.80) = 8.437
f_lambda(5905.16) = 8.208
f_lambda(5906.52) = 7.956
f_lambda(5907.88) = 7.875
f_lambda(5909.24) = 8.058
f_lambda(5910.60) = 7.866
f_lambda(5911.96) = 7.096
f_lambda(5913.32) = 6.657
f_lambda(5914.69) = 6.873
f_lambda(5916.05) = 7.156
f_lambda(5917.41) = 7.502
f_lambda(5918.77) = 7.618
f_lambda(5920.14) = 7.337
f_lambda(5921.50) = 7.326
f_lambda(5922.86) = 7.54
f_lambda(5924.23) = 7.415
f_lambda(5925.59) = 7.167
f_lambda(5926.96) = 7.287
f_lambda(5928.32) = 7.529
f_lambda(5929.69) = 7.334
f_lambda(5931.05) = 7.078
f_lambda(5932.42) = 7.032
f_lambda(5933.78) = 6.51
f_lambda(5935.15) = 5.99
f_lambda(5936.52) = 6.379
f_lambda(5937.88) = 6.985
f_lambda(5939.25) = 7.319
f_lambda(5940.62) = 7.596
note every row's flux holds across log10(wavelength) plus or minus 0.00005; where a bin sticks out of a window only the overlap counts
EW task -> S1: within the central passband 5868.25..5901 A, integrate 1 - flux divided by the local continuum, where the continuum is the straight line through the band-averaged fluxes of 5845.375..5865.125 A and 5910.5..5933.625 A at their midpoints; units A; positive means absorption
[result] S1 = 1.5 A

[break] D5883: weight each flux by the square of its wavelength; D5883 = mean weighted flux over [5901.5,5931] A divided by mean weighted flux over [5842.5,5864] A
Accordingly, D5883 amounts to 1.0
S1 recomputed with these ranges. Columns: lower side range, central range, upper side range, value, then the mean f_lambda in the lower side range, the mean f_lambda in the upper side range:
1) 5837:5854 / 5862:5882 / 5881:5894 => 0.5 A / 7.47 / 7.25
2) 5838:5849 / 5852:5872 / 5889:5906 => -0.8 A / 7.37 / 7.55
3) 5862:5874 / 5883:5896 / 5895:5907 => 0.9 A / 7.56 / 7.99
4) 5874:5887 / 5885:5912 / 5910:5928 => -2.1 A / 6.96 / 7.3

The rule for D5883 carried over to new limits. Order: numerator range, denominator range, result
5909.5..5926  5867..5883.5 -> 1.10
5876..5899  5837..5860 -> 0.96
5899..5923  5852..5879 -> 1.05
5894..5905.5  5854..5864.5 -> 1.04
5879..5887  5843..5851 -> 1.03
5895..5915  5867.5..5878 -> 1.15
